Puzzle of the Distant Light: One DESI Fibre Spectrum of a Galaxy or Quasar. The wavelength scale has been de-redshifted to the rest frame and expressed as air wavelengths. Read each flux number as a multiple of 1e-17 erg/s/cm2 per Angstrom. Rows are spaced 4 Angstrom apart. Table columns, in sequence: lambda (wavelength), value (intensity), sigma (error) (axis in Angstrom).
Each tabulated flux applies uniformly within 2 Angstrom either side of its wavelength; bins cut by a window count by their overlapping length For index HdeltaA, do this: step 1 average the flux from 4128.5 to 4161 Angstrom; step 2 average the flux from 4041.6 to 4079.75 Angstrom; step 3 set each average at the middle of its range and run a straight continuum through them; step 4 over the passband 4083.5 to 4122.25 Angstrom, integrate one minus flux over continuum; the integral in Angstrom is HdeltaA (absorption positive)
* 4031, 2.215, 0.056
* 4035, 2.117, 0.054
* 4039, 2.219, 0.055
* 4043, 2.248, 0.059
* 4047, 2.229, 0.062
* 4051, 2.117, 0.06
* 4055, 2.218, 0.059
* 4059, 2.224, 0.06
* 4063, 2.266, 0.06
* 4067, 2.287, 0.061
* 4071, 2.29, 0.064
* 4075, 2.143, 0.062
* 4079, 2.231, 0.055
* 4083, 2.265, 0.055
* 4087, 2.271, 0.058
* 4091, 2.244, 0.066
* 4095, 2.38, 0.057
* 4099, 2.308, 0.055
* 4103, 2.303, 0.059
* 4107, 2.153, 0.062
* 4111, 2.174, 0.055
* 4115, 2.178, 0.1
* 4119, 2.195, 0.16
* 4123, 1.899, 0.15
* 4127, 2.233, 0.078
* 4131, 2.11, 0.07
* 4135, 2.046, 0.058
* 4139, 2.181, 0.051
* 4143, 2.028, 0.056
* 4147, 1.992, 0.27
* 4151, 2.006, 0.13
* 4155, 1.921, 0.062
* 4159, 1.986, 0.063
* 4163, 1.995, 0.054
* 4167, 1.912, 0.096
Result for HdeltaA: -1.9 Angstrom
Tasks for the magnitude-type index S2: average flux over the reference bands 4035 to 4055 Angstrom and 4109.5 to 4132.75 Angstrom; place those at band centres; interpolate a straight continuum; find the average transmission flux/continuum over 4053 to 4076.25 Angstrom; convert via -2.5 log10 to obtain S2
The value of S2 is -0.03 mag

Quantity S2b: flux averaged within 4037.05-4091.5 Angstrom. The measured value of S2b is 2.23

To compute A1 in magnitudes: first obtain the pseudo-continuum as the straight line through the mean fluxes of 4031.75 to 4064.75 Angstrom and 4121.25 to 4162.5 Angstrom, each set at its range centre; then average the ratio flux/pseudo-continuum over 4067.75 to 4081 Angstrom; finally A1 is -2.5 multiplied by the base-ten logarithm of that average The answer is -0.03 mag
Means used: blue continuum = 2.2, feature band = 2.23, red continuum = 2.04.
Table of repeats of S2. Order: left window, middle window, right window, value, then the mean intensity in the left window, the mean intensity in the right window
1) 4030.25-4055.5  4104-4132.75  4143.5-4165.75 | -0.05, 2.19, 1.98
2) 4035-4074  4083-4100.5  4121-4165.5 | -0.07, 2.22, 2.03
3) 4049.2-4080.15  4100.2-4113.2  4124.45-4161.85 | -0.04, 2.22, 2.05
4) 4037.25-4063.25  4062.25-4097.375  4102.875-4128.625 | -0.04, 2.21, 2.15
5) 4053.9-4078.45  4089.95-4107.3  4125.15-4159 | -0.06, 2.24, 2.06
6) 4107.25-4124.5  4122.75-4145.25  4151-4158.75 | -0.03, 2.12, 1.96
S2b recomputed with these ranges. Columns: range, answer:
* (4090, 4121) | 2.24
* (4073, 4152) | 2.17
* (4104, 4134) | 2.14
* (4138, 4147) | 2.07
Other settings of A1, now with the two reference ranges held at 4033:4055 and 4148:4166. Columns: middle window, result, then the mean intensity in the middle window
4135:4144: -0.049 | 2.1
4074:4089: -0.058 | 2.23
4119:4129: -0.029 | 2.09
